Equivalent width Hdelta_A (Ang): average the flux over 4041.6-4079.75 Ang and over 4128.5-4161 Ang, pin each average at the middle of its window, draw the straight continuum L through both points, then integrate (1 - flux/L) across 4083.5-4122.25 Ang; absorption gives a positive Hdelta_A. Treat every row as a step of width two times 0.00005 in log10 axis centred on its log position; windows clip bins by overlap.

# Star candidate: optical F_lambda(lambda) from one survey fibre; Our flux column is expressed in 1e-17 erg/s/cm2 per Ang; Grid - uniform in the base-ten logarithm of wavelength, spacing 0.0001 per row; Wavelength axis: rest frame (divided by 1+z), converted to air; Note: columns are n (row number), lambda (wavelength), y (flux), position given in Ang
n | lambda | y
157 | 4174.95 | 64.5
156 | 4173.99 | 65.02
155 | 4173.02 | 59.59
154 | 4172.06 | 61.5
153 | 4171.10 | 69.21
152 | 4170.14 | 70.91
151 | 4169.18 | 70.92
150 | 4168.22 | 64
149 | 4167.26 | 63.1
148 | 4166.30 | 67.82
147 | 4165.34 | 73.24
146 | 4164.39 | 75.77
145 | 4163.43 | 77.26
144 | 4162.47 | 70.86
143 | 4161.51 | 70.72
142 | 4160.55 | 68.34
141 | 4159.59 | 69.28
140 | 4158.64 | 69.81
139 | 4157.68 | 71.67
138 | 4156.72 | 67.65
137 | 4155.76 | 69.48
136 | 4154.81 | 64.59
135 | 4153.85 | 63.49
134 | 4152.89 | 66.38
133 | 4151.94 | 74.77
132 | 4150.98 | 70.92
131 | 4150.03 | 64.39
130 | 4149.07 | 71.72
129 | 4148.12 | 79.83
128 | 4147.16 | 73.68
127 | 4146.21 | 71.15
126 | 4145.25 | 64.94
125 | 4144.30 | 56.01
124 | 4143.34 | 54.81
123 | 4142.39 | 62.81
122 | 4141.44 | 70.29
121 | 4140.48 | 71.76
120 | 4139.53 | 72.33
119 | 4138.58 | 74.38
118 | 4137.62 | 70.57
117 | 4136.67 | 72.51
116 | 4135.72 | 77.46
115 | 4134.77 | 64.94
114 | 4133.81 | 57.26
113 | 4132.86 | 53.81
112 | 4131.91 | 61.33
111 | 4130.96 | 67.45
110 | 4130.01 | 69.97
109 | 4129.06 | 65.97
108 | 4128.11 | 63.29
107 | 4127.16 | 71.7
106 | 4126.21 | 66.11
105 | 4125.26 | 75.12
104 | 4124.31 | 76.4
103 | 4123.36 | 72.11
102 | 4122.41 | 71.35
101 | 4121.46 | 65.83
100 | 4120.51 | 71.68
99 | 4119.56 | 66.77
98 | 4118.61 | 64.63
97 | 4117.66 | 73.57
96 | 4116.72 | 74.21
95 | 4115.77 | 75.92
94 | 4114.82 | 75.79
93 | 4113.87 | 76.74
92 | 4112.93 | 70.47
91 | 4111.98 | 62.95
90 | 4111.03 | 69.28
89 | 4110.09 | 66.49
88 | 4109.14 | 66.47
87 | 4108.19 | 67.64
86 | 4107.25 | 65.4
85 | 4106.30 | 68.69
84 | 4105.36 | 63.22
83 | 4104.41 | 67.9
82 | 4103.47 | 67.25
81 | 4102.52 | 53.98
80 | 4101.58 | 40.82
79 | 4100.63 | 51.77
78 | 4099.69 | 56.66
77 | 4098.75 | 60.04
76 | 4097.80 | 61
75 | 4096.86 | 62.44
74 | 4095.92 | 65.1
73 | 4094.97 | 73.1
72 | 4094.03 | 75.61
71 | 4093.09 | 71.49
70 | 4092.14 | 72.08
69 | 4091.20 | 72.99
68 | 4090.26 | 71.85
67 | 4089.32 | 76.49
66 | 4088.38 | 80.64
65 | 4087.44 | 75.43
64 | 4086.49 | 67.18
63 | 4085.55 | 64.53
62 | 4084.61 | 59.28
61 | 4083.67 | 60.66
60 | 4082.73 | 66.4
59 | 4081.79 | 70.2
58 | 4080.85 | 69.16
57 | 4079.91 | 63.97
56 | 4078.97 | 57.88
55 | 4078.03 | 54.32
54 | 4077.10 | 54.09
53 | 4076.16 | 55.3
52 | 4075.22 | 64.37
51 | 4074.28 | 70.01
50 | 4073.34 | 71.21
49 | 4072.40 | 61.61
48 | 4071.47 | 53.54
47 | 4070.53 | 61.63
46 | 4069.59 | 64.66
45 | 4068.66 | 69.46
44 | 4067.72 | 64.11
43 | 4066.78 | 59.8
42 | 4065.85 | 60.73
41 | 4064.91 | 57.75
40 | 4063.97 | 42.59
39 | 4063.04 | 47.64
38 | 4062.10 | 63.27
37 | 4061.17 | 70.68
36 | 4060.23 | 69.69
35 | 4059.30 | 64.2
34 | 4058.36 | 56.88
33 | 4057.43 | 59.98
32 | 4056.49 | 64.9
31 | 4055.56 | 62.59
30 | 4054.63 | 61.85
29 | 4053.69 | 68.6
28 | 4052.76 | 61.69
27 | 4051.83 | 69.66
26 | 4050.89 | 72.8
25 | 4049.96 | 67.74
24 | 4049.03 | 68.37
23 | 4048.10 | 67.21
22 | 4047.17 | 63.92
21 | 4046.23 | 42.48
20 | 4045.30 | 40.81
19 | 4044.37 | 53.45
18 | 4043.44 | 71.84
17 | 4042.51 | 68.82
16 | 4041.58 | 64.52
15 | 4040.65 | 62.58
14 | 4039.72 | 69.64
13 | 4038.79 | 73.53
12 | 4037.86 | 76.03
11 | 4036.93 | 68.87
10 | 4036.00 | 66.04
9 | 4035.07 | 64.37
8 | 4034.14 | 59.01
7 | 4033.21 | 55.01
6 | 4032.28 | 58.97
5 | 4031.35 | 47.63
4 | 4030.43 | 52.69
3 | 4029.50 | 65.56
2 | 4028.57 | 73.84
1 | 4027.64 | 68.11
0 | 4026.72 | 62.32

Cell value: -1.5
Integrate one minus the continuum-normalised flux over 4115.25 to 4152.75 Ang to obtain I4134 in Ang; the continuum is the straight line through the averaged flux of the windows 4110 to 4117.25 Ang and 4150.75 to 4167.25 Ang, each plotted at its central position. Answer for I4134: 1.2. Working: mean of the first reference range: 71.8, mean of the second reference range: 69.9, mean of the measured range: 68.8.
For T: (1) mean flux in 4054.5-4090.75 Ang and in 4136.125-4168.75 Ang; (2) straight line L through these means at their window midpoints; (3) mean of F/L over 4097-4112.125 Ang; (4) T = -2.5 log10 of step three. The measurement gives 0.066 mag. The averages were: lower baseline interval 63.4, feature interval 61.8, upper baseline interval 69.2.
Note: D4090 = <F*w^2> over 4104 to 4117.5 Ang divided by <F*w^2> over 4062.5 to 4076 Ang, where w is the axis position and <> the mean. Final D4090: 1.17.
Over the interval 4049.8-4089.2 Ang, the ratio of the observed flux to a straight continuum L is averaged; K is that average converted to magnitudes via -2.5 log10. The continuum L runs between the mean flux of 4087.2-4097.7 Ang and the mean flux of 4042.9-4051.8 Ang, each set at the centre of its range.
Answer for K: 0.05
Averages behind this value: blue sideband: 61.4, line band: 63.5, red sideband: 72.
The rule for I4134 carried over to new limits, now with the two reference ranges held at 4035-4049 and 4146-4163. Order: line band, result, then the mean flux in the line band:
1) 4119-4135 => 0.3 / 67.1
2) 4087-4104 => 0.2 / 66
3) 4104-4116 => -0.2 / 68.8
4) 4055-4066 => 0.8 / 60.1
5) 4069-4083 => 0.6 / 62.6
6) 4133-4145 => 0.4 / 66.7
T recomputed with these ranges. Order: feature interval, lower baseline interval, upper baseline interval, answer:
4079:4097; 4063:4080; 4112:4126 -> -0.08 mag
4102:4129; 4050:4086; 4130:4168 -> -0.05 mag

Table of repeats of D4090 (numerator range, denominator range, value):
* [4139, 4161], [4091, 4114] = 1.08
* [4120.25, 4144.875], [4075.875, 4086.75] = 1.12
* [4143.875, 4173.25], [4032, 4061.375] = 1.14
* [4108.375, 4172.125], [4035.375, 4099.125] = 1.11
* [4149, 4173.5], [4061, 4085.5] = 1.17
